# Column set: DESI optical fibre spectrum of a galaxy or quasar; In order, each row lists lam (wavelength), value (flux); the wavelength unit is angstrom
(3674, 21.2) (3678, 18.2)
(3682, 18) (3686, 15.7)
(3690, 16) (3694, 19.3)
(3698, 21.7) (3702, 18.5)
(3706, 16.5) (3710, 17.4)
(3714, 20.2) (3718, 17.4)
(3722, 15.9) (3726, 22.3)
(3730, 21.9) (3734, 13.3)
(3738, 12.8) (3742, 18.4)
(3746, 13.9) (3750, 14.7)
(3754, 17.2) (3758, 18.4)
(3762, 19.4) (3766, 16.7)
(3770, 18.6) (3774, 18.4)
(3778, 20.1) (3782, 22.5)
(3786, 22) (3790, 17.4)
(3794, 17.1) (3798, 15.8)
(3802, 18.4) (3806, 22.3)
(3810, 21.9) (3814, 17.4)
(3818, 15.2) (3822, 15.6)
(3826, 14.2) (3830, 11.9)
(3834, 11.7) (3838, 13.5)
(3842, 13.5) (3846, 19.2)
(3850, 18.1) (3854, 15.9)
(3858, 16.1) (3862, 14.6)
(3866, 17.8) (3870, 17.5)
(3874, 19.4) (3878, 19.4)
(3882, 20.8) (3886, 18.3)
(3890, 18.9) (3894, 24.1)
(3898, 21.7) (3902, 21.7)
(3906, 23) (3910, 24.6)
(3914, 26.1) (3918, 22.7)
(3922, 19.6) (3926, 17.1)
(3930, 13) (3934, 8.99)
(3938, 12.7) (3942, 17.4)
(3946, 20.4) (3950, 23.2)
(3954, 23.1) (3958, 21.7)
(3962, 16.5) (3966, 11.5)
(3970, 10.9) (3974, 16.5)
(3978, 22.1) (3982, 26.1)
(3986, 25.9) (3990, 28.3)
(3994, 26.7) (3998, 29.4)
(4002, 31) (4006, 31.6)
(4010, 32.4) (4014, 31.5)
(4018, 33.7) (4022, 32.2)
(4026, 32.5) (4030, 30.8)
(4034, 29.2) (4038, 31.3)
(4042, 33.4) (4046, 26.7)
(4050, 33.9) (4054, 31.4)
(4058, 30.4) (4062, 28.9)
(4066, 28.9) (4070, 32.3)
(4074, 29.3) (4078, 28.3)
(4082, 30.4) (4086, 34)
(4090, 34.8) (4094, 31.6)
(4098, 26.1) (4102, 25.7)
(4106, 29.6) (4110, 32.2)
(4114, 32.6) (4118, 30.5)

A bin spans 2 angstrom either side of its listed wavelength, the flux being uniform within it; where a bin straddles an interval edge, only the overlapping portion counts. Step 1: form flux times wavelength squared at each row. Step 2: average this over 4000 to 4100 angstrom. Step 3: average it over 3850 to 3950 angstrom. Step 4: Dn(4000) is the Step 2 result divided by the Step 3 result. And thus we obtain 1.77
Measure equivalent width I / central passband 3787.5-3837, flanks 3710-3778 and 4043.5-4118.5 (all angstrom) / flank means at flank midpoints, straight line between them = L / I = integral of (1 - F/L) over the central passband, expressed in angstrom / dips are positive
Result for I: 8.6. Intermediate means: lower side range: 17.5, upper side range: 30.4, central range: 16.6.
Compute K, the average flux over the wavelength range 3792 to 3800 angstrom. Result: 16.5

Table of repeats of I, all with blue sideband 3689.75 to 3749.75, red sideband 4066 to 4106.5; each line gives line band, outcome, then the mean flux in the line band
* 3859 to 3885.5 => 5.5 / 18.2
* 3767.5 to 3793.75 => 0.2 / 19.6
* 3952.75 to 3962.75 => 2.0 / 20.7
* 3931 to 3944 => 6.3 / 13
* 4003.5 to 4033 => -4.4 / 32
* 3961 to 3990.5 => 7.9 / 19.4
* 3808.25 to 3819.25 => 1.4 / 18.3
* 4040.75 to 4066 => -1.3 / 30.6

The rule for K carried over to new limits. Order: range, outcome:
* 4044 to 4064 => 30.3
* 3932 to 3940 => 10.8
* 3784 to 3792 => 19.7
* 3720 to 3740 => 17.2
